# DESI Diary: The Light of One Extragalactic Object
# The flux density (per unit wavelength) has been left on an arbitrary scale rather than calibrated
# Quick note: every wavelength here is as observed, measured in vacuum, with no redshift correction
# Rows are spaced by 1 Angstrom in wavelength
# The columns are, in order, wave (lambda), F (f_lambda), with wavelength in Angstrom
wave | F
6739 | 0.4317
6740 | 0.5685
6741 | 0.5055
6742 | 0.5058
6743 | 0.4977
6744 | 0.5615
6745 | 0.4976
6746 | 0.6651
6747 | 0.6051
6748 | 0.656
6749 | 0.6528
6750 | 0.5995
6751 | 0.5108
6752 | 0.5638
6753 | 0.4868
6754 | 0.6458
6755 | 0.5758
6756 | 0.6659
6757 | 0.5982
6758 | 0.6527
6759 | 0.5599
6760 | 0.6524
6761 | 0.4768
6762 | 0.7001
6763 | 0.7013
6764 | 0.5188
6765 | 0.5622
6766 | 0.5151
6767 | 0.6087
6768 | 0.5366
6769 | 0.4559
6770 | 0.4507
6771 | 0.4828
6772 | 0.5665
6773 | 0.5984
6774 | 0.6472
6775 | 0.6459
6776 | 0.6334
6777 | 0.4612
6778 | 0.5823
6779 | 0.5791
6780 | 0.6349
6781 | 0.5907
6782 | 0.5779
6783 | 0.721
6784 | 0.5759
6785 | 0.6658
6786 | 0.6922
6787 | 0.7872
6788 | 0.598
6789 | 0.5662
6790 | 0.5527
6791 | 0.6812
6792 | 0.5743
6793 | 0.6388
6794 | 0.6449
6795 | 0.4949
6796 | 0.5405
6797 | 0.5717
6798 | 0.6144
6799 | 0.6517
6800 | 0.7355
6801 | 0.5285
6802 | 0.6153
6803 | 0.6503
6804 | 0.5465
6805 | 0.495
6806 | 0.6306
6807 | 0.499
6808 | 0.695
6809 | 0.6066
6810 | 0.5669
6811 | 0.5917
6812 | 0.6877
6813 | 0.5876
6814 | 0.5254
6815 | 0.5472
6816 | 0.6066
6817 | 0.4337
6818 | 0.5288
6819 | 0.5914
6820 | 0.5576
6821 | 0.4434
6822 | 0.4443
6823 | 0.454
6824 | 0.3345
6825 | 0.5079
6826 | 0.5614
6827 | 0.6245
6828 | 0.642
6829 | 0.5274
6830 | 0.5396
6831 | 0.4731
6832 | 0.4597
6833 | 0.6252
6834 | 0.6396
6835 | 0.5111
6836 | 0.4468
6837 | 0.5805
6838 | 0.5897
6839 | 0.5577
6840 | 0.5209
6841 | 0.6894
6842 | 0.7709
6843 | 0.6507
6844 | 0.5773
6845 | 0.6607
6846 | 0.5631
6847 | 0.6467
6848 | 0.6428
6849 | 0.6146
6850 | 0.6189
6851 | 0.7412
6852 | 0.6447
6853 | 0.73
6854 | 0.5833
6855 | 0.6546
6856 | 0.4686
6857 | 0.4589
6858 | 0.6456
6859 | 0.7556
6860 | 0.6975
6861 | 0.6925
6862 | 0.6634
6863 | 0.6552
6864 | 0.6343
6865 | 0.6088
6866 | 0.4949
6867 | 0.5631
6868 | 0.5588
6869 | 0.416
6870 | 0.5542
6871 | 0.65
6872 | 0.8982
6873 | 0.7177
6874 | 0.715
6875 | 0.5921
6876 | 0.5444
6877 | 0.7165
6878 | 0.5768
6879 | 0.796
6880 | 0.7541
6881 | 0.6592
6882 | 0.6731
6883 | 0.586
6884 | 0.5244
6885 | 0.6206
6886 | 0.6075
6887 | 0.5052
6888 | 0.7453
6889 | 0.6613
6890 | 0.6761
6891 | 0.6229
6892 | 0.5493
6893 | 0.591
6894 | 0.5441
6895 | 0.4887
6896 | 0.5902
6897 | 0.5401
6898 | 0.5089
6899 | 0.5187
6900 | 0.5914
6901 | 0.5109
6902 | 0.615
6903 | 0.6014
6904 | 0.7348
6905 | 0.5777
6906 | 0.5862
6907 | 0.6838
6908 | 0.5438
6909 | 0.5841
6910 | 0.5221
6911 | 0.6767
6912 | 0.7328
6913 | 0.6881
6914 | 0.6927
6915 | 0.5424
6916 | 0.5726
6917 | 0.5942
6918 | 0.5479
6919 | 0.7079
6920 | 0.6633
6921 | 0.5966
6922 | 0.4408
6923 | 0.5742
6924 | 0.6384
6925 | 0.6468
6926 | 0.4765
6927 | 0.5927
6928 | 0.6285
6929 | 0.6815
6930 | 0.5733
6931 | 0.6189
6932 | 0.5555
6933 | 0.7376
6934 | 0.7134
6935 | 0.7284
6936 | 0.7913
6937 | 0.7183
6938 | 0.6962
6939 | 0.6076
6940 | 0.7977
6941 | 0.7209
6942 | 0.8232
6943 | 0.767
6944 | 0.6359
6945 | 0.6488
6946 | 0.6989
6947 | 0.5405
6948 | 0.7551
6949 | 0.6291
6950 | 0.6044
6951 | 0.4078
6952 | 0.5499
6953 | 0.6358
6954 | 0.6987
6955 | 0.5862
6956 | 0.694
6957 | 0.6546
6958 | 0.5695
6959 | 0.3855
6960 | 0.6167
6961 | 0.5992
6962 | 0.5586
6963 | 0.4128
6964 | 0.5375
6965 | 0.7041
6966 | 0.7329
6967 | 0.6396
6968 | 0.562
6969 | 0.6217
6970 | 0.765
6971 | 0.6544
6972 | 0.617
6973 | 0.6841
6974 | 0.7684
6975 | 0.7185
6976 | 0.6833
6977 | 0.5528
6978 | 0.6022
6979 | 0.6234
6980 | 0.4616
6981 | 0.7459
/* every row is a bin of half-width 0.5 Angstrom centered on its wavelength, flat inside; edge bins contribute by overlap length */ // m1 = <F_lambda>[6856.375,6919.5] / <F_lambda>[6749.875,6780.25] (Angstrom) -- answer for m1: 1.07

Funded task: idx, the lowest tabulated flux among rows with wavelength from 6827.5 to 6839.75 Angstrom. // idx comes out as 0.4468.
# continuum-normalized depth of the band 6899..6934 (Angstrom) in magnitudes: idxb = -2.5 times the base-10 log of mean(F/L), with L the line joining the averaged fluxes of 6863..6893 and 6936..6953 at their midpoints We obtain 0.07 mag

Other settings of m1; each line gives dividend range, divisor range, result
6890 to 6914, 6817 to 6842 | 1.11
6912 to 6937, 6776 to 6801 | 1.03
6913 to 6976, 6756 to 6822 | 1.08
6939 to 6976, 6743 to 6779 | 1.10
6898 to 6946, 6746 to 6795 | 1.07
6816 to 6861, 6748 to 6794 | 0.97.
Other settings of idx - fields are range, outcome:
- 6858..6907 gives 0.416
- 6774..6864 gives 0.3345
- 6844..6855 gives 0.5631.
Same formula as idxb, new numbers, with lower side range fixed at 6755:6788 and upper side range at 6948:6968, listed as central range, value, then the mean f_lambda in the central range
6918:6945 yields -0.11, 0.657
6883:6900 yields 0.02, 0.581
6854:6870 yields 0.00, 0.596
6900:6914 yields -0.05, 0.621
